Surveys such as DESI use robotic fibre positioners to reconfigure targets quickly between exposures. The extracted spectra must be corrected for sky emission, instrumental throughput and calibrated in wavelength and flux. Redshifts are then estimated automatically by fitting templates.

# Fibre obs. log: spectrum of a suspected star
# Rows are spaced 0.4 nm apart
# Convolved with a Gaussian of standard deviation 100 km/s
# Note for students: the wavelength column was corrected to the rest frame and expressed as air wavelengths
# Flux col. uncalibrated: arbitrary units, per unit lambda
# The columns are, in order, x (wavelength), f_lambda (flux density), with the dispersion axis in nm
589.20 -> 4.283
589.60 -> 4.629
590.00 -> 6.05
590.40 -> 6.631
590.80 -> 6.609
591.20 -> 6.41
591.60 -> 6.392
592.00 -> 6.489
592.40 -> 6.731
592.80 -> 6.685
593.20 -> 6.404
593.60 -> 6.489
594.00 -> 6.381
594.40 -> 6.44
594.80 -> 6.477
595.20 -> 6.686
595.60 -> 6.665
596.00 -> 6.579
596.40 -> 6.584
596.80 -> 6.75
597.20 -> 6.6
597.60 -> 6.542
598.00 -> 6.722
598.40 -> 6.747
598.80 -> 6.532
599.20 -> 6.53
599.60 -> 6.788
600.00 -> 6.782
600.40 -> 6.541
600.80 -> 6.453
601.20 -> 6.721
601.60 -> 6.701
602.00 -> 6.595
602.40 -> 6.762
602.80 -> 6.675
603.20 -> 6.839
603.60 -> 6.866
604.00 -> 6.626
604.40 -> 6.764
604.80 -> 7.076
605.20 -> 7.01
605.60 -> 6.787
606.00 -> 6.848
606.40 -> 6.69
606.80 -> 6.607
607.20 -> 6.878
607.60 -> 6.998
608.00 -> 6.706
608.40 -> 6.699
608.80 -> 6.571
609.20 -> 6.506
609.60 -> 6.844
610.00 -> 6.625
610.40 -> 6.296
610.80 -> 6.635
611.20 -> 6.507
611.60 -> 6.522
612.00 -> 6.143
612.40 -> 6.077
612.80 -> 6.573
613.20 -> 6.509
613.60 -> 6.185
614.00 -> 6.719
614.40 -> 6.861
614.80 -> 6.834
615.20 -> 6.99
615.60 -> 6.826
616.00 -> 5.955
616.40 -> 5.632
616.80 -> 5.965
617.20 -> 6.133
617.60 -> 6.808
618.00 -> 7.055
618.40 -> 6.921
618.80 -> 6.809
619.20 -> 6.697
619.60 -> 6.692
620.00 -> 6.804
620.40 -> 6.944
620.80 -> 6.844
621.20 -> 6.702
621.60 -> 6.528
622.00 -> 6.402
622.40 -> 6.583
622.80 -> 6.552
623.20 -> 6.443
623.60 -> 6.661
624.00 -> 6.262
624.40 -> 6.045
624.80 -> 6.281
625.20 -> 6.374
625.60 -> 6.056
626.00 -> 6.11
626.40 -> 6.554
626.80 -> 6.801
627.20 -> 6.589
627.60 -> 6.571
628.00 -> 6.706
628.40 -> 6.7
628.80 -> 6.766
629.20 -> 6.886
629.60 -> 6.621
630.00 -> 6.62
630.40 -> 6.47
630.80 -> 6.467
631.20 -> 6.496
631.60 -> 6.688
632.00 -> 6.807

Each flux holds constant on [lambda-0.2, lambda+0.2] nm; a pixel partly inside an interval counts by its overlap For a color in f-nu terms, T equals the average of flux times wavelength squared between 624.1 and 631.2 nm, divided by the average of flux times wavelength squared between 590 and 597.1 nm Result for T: 1.11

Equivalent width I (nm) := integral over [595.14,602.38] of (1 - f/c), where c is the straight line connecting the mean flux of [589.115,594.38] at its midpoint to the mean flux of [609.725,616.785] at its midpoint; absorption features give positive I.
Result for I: -0.40 nm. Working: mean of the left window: 6.22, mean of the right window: 6.46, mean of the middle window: 6.64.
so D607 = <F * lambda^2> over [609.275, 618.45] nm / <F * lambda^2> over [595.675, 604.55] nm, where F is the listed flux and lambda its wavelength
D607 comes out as 1.0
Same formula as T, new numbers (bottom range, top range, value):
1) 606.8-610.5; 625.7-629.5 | 1.05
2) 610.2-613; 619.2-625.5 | 1.06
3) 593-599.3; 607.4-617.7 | 1.04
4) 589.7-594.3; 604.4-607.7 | 1.12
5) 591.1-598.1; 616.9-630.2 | 1.10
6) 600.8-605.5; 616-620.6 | 1.02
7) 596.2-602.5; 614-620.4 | 1.06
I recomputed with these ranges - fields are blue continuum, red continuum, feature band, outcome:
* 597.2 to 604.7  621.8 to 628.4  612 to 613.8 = 0.07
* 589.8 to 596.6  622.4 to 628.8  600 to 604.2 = -0.12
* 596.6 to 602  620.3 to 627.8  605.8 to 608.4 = -0.07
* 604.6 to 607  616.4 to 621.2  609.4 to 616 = 0.18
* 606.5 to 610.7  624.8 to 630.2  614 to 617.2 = 0.09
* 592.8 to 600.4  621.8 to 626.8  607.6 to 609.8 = -0.07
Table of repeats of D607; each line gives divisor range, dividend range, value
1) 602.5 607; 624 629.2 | 1.02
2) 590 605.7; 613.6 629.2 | 1.07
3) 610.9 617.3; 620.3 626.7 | 1.04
